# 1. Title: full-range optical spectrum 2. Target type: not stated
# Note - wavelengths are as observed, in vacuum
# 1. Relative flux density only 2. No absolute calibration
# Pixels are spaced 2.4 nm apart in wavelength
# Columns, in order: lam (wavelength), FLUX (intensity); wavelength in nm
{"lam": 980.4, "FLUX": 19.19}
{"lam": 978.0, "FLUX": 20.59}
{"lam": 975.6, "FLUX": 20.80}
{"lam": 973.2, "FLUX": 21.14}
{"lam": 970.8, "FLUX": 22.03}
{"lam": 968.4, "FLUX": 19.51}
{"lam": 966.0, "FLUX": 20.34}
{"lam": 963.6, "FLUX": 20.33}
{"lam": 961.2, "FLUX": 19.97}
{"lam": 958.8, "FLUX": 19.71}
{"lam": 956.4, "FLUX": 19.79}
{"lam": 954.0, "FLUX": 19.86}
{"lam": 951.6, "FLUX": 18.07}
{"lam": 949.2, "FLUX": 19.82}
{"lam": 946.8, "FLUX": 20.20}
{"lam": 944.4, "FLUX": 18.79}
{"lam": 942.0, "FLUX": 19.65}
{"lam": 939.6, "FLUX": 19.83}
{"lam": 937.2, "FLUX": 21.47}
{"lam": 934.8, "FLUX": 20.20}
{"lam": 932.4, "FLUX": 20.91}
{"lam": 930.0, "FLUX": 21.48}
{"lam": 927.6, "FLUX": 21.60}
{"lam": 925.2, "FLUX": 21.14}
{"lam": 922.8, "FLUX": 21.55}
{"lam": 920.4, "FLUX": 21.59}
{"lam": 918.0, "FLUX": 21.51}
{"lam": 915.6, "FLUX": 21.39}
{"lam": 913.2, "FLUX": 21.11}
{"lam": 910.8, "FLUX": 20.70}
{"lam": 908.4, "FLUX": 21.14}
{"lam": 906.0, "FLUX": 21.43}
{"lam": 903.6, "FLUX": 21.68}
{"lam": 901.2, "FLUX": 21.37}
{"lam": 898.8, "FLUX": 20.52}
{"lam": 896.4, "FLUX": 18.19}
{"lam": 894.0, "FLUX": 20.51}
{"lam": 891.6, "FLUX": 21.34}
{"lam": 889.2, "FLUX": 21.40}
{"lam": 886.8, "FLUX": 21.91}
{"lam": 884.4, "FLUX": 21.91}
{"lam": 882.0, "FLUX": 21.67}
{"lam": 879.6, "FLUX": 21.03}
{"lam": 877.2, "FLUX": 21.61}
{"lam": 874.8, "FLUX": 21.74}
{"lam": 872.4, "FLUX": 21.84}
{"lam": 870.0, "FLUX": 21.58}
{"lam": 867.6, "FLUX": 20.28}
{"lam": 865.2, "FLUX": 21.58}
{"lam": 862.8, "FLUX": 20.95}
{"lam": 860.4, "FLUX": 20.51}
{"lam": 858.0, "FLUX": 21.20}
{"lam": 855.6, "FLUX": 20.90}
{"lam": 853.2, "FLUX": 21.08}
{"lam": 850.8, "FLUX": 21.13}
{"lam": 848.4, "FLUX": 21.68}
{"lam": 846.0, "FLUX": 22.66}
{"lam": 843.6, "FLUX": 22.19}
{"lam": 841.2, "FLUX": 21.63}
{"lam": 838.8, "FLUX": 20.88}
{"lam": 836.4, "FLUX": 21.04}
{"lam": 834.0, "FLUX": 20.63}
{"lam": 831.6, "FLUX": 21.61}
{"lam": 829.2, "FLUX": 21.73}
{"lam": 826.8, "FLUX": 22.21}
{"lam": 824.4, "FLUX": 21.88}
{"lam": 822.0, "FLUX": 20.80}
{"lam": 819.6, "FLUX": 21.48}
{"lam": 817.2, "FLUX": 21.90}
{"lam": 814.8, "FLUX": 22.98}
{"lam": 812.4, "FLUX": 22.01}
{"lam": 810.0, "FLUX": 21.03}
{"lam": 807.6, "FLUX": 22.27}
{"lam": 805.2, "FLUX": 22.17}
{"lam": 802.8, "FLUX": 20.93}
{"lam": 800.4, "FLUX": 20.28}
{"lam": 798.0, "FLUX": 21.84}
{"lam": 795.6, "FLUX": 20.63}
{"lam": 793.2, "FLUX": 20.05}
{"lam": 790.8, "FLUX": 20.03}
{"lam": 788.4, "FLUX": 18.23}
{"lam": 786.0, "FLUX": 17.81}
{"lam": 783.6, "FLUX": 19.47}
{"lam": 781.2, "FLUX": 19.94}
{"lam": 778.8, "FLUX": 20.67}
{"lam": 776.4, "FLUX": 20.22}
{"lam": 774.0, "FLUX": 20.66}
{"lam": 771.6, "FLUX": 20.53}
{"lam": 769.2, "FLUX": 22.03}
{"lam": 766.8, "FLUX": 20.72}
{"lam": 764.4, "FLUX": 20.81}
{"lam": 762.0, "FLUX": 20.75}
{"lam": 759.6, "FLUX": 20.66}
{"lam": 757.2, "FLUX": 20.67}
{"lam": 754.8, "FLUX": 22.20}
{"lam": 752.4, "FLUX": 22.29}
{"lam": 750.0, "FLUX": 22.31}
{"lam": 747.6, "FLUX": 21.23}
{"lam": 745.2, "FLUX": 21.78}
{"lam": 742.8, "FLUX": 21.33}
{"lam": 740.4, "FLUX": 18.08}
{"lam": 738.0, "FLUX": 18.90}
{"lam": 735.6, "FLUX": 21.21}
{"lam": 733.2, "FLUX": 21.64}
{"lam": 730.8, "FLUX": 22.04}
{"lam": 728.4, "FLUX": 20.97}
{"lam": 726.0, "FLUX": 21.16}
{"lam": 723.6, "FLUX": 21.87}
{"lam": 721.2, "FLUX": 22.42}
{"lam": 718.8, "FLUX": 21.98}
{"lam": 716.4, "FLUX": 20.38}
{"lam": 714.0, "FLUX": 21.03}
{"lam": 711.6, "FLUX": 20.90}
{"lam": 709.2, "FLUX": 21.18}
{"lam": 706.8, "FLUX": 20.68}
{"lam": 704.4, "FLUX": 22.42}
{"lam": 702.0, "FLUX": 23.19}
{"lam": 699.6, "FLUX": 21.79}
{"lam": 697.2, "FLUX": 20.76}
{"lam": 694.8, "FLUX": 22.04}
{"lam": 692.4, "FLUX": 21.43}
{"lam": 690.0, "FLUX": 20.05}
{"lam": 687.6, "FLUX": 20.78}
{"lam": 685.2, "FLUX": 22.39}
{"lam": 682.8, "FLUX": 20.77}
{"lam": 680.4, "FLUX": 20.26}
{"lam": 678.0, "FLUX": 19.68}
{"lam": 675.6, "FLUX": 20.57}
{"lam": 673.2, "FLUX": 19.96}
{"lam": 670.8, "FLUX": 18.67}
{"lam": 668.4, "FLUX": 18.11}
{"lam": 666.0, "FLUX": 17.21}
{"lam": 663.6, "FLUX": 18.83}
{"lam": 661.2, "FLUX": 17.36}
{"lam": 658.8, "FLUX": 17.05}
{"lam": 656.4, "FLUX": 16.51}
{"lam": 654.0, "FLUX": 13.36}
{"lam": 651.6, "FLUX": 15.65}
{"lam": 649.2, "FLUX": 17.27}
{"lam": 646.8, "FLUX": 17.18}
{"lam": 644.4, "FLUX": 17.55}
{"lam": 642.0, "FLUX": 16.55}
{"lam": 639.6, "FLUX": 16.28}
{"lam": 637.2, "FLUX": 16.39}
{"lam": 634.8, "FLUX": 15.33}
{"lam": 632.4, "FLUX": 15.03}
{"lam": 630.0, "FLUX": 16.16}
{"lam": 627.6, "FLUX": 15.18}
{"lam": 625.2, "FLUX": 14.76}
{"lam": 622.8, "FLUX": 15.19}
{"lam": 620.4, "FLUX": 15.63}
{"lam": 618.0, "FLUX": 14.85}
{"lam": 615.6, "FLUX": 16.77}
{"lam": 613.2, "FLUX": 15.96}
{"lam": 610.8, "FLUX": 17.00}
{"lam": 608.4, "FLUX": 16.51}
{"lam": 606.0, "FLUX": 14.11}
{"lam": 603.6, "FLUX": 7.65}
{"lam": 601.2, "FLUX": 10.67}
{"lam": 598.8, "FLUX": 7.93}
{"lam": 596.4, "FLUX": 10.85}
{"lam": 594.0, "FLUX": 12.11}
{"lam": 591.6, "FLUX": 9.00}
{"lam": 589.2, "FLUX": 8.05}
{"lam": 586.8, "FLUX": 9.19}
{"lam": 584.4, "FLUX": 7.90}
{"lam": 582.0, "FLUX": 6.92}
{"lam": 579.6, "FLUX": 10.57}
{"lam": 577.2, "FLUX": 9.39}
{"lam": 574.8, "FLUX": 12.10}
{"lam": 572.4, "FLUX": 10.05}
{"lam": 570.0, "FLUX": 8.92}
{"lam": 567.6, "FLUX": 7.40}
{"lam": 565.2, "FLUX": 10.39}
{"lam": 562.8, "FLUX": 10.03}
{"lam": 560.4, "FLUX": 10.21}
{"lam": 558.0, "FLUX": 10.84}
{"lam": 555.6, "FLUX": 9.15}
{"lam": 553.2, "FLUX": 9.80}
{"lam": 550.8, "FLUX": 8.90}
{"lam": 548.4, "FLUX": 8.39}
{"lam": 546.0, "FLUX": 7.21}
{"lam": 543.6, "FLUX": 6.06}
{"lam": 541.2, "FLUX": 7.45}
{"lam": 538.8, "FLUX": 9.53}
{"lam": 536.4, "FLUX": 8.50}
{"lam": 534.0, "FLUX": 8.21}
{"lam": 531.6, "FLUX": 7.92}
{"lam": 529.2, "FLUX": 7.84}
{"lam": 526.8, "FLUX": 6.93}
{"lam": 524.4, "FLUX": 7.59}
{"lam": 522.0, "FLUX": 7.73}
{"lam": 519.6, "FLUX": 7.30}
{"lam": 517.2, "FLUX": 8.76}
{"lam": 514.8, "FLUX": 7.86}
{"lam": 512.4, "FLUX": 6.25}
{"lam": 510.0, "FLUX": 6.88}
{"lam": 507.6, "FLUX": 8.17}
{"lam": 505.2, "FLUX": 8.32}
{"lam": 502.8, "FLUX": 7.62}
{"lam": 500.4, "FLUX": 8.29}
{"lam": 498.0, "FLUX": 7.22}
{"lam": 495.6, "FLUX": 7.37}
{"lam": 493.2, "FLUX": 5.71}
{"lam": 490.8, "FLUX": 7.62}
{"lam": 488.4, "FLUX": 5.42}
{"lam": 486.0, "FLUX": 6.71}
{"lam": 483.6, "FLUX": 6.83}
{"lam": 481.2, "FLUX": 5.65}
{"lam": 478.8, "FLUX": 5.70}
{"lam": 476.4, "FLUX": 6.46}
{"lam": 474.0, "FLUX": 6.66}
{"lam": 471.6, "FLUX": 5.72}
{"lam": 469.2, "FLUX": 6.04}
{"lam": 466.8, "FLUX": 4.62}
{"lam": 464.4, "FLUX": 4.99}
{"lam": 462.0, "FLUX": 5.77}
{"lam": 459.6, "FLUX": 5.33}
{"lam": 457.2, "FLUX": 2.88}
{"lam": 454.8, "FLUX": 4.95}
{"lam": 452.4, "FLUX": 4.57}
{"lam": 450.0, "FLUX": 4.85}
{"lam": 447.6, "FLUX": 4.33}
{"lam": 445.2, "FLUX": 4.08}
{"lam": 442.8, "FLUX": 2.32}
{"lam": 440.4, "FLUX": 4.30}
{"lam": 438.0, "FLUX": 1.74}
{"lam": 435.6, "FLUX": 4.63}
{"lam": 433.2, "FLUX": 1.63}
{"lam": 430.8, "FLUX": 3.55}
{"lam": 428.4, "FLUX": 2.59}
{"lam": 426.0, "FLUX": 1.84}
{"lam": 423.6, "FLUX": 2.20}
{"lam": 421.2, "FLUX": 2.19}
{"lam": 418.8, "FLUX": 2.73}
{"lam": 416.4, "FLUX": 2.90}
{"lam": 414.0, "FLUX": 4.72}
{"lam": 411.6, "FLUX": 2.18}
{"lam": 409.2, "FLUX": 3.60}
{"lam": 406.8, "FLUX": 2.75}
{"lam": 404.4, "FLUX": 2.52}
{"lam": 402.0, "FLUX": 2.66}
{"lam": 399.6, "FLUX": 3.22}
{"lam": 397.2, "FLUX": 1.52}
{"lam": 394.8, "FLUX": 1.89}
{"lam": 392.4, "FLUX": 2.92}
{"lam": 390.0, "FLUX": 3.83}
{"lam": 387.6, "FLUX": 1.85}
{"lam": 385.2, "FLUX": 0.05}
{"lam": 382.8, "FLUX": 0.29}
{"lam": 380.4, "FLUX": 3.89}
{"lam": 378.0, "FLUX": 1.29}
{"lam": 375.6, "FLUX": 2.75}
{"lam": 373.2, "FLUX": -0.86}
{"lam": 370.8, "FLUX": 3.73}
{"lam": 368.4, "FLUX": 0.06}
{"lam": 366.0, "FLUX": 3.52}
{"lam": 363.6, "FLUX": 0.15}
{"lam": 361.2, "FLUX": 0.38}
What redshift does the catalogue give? 0.52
